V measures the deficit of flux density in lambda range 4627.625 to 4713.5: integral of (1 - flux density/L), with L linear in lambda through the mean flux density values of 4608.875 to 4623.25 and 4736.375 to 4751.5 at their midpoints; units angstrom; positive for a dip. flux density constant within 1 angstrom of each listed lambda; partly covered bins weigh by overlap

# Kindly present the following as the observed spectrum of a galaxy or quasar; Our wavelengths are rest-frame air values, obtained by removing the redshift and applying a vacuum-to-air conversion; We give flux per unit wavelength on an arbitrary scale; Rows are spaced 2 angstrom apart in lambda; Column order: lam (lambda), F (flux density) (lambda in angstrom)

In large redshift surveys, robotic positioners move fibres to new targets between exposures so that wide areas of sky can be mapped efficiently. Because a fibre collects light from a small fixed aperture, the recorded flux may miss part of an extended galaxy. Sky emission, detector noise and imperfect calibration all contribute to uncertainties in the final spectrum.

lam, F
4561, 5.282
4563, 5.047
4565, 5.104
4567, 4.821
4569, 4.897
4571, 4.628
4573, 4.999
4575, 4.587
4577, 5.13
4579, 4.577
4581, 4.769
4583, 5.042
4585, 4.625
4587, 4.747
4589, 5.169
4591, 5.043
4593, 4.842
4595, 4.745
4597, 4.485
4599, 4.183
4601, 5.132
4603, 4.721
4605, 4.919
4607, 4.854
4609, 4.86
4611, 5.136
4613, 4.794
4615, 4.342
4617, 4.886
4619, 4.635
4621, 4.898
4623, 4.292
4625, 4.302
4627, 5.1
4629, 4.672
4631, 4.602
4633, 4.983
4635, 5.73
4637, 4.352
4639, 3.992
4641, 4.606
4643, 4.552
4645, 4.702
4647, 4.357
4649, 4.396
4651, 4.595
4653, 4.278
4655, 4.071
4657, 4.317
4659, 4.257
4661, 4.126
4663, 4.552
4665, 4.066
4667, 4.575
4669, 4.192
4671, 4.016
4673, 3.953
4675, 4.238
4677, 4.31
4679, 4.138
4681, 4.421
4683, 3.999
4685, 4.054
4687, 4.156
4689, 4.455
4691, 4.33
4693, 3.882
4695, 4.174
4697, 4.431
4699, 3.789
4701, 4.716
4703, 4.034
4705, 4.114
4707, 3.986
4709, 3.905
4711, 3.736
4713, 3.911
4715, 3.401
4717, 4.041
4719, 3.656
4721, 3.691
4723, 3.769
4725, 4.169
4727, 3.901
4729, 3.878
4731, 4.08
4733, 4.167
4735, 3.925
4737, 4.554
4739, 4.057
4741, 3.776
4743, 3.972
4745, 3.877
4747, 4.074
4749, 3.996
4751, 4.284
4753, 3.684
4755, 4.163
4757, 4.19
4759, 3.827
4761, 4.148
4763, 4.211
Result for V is 2.9 angstrom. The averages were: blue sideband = 4.75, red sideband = 4.05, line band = 4.3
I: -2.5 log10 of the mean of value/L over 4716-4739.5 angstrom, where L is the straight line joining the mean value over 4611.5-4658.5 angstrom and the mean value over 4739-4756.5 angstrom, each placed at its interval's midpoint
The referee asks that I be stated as 0.03 mag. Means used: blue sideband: 4.59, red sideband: 3.99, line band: 3.99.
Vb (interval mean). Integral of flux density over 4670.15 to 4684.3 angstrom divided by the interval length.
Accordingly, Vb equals 4.15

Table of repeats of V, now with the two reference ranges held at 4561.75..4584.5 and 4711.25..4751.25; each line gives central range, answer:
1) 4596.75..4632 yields -0.7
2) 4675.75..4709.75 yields 0.0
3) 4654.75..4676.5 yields 0.6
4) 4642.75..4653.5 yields -0.1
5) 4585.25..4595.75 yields -0.3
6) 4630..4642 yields -0.5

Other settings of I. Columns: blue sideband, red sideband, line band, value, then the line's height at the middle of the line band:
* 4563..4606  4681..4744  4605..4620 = -0.034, 4.65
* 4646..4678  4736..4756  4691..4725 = 0.047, 4.15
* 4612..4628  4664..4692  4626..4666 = -0.014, 4.45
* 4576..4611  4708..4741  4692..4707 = -0.015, 4.09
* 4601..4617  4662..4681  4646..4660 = 0.022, 4.41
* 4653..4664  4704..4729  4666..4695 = -0.022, 4.11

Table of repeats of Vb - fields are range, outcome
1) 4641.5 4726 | 4.16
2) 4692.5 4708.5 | 4.14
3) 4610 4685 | 4.47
